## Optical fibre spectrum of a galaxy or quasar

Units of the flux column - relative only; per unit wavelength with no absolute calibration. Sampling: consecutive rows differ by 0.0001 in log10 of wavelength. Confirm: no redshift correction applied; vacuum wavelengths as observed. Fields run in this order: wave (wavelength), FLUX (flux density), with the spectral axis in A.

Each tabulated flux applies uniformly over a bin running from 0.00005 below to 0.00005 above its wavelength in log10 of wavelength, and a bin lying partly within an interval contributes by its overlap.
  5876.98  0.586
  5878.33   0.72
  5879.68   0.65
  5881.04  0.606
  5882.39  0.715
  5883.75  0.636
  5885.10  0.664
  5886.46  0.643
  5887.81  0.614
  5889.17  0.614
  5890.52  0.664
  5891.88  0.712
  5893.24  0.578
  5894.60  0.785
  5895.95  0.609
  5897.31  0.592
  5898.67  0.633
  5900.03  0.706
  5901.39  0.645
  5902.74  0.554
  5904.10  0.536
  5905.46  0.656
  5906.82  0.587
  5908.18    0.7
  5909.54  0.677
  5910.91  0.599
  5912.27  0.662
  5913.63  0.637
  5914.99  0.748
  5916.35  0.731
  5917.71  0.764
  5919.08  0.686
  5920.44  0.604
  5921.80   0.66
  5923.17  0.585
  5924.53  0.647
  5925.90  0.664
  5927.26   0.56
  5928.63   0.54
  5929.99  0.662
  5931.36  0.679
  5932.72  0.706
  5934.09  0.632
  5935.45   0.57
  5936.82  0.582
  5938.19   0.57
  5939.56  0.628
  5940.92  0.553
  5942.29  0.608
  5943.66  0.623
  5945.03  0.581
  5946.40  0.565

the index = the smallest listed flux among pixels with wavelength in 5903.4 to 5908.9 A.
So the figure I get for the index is 0.536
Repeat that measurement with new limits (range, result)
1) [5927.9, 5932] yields 0.54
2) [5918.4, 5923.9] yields 0.585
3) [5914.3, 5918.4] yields 0.731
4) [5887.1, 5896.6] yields 0.578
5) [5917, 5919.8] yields 0.686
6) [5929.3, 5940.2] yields 0.57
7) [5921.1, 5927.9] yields 0.56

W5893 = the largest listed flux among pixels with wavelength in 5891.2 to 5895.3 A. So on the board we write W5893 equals 0.785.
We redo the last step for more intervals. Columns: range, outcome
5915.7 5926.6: 0.764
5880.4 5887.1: 0.715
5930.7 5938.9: 0.706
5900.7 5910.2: 0.7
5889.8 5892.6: 0.712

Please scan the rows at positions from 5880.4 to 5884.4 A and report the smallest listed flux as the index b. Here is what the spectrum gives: 0.606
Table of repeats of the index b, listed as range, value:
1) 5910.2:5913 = 0.599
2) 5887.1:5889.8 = 0.614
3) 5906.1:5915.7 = 0.587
